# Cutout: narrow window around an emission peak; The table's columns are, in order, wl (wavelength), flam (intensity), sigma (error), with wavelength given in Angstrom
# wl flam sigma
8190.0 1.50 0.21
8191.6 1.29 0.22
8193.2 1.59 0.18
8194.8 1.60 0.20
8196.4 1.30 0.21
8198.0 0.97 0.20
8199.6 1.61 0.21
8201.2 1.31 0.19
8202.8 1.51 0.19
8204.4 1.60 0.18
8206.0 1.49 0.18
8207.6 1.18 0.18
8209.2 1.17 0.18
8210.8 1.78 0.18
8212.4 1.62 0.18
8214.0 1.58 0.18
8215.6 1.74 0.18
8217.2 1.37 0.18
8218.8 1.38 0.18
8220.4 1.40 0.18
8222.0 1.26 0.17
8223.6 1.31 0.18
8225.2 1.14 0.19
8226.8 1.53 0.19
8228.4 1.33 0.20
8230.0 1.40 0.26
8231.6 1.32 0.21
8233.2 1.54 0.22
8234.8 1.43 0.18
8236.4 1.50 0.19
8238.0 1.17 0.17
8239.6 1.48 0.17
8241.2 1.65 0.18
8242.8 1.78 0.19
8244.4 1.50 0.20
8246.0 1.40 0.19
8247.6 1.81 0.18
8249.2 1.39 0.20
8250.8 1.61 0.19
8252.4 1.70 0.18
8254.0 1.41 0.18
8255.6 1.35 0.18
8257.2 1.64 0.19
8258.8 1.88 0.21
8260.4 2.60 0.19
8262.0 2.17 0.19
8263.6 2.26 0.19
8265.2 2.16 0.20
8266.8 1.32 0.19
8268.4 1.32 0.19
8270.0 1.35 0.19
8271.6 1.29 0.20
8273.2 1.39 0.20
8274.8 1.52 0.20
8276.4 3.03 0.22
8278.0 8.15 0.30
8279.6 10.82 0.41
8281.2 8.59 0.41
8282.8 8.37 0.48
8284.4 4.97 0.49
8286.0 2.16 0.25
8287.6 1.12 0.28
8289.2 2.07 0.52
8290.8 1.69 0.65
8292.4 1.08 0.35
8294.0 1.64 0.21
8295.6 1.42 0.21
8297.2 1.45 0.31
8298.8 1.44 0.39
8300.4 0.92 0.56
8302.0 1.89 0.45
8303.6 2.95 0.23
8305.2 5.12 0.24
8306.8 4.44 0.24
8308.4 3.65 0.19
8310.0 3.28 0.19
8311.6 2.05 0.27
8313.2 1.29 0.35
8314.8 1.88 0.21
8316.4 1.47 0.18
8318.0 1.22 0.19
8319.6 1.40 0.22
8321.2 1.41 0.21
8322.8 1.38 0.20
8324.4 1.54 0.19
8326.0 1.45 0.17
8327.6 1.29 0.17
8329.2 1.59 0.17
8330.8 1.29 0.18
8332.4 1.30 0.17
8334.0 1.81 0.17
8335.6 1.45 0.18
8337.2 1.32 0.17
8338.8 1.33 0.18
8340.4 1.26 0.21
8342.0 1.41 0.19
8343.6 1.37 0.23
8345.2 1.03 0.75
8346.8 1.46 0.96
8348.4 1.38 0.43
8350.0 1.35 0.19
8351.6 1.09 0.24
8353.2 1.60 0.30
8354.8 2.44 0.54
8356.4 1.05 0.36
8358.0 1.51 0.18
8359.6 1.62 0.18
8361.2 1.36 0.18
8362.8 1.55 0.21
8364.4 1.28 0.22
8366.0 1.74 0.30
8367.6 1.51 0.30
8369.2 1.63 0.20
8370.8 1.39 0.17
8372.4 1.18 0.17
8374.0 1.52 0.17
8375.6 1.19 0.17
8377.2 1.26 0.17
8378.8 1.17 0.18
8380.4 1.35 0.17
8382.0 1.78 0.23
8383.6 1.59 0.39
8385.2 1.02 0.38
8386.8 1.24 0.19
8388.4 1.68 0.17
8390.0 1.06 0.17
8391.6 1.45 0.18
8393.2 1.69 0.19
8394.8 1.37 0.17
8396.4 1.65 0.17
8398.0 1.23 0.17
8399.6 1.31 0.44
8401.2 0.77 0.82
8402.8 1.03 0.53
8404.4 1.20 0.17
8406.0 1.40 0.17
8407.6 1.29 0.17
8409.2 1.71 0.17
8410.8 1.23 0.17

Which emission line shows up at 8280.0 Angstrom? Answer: H-alpha 6563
